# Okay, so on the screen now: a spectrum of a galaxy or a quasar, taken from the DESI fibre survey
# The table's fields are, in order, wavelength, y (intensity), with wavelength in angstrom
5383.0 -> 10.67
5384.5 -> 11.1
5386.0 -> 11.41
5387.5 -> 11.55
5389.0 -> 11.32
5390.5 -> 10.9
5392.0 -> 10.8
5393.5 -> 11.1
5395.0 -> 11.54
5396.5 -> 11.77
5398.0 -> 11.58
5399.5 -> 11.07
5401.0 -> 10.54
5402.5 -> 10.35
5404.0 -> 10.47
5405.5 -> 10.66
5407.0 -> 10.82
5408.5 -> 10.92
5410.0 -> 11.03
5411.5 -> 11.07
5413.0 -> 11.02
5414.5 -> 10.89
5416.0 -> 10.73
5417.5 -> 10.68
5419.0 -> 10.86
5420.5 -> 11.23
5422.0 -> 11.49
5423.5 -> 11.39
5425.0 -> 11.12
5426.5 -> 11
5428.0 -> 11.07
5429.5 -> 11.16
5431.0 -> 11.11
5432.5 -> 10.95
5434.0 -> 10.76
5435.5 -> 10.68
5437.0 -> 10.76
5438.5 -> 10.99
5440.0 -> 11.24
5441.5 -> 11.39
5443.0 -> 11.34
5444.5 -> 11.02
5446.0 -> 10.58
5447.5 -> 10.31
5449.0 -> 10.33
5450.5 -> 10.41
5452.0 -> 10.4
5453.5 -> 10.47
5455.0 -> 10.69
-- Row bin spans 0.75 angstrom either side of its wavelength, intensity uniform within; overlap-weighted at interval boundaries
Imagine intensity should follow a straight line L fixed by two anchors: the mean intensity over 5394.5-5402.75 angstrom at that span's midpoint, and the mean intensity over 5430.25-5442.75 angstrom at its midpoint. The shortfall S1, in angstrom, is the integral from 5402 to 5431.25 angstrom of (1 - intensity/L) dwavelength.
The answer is 0.4 angstrom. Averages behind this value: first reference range 11.2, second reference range 11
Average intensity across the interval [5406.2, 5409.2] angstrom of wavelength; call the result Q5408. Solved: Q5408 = 10.9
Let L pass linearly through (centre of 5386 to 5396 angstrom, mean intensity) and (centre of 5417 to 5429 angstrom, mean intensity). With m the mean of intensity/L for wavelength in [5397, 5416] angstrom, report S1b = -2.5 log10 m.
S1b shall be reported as 0.03 mag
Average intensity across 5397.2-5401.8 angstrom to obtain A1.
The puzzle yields 11.1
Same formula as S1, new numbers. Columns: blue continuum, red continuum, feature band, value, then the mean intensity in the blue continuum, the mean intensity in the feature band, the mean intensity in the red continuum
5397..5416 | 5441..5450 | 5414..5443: -0.5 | 10.9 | 11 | 10.8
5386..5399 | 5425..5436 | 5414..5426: 0.0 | 11.3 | 11.1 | 11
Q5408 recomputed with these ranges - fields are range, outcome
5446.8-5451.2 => 10.3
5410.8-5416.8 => 10.9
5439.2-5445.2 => 11.2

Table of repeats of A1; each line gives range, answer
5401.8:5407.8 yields 10.6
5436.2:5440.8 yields 11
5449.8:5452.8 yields 10.4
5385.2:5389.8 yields 11.4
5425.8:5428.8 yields 11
